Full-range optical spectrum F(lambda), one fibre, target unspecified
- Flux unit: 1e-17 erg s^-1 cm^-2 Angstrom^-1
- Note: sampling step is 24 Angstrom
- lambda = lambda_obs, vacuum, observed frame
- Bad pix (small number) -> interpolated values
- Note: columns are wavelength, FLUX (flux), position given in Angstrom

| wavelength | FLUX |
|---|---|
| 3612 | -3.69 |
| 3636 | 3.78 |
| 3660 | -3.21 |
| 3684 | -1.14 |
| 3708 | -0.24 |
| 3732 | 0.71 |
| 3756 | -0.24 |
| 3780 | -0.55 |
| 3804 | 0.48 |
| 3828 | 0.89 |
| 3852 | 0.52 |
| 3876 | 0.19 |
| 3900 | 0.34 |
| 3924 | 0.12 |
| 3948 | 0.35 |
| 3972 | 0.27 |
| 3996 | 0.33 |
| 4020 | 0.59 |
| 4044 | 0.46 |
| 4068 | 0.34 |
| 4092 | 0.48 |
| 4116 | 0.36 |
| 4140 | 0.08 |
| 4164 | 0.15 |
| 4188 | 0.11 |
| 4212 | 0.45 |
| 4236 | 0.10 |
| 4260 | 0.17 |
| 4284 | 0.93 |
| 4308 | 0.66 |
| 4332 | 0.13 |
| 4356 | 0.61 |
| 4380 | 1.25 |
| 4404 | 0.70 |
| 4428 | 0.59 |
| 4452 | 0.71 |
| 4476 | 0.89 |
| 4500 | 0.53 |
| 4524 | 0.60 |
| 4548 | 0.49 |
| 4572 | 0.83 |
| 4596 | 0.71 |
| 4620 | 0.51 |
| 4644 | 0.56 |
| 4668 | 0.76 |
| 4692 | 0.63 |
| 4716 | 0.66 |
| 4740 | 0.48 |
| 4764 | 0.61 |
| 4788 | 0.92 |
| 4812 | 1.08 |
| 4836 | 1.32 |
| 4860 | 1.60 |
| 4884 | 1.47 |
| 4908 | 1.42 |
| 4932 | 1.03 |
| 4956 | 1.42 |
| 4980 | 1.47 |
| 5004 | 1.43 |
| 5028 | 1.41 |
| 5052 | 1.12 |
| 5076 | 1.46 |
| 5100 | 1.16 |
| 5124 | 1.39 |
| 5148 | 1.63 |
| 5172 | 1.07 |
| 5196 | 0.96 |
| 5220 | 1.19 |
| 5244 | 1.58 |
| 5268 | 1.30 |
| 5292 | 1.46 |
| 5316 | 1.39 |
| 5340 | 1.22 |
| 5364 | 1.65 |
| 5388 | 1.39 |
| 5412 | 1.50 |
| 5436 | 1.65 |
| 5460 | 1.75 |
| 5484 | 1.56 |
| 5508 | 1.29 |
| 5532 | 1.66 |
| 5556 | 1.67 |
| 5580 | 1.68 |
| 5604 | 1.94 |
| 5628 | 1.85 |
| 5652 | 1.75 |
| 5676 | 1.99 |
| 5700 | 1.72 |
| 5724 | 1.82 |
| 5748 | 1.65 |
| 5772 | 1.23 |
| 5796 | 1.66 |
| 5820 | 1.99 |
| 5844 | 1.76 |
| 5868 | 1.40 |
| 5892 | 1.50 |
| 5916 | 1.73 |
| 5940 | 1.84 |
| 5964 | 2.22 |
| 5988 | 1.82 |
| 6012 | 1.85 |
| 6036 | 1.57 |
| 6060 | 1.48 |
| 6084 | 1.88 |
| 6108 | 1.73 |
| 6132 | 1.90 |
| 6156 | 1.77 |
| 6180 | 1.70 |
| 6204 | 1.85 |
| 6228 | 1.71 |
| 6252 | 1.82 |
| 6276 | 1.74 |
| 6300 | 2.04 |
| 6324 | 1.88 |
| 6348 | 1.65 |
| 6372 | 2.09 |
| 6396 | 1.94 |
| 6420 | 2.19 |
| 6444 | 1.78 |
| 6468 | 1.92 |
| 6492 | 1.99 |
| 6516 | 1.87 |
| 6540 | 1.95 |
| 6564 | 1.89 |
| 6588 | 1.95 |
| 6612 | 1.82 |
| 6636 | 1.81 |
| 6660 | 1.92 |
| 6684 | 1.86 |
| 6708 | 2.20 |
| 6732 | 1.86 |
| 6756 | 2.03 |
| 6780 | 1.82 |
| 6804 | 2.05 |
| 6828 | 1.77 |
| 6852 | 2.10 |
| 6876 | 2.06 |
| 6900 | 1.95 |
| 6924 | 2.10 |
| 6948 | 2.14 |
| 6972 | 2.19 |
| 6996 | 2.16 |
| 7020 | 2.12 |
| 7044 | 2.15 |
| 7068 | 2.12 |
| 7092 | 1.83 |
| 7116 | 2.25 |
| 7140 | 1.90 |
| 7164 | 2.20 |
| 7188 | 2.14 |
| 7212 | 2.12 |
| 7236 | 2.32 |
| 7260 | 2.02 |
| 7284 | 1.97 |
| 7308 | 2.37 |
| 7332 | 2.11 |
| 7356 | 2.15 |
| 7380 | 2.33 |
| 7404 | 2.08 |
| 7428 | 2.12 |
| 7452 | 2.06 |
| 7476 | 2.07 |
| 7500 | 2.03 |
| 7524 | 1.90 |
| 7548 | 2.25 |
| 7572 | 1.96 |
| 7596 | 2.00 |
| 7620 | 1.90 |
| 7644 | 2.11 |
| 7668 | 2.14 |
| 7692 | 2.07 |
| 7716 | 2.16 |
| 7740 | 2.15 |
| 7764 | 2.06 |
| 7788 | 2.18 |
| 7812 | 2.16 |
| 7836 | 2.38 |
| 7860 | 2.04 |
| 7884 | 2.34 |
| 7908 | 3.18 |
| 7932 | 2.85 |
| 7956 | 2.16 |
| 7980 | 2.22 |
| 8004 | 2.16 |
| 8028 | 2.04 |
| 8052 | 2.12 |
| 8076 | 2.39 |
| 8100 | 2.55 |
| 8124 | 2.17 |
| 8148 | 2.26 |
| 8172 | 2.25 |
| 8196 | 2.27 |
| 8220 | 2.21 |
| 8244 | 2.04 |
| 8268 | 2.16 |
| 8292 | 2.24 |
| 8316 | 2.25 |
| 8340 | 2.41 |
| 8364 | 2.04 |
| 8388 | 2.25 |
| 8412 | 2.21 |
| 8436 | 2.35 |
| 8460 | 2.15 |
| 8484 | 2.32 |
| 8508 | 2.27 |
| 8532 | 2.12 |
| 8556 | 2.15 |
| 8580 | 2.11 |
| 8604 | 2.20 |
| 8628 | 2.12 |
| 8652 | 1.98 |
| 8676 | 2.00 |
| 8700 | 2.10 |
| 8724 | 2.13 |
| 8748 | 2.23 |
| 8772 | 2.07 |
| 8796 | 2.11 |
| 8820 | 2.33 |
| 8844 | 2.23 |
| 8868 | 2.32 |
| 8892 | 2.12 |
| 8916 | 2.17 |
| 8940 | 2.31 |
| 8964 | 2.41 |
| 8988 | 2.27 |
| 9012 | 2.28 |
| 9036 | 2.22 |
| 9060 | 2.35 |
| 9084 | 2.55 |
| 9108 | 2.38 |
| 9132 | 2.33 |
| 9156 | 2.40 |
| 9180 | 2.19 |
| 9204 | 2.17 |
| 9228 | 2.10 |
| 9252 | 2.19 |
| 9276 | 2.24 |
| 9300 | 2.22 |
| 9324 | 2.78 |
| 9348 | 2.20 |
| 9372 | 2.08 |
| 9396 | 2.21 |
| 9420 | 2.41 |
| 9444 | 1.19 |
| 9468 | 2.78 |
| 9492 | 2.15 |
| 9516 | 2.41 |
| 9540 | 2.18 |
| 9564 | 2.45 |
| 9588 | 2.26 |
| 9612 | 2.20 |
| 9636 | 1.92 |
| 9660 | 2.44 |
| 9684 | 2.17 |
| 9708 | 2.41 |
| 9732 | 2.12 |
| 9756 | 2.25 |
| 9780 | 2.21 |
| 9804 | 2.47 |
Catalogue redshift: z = 0.204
